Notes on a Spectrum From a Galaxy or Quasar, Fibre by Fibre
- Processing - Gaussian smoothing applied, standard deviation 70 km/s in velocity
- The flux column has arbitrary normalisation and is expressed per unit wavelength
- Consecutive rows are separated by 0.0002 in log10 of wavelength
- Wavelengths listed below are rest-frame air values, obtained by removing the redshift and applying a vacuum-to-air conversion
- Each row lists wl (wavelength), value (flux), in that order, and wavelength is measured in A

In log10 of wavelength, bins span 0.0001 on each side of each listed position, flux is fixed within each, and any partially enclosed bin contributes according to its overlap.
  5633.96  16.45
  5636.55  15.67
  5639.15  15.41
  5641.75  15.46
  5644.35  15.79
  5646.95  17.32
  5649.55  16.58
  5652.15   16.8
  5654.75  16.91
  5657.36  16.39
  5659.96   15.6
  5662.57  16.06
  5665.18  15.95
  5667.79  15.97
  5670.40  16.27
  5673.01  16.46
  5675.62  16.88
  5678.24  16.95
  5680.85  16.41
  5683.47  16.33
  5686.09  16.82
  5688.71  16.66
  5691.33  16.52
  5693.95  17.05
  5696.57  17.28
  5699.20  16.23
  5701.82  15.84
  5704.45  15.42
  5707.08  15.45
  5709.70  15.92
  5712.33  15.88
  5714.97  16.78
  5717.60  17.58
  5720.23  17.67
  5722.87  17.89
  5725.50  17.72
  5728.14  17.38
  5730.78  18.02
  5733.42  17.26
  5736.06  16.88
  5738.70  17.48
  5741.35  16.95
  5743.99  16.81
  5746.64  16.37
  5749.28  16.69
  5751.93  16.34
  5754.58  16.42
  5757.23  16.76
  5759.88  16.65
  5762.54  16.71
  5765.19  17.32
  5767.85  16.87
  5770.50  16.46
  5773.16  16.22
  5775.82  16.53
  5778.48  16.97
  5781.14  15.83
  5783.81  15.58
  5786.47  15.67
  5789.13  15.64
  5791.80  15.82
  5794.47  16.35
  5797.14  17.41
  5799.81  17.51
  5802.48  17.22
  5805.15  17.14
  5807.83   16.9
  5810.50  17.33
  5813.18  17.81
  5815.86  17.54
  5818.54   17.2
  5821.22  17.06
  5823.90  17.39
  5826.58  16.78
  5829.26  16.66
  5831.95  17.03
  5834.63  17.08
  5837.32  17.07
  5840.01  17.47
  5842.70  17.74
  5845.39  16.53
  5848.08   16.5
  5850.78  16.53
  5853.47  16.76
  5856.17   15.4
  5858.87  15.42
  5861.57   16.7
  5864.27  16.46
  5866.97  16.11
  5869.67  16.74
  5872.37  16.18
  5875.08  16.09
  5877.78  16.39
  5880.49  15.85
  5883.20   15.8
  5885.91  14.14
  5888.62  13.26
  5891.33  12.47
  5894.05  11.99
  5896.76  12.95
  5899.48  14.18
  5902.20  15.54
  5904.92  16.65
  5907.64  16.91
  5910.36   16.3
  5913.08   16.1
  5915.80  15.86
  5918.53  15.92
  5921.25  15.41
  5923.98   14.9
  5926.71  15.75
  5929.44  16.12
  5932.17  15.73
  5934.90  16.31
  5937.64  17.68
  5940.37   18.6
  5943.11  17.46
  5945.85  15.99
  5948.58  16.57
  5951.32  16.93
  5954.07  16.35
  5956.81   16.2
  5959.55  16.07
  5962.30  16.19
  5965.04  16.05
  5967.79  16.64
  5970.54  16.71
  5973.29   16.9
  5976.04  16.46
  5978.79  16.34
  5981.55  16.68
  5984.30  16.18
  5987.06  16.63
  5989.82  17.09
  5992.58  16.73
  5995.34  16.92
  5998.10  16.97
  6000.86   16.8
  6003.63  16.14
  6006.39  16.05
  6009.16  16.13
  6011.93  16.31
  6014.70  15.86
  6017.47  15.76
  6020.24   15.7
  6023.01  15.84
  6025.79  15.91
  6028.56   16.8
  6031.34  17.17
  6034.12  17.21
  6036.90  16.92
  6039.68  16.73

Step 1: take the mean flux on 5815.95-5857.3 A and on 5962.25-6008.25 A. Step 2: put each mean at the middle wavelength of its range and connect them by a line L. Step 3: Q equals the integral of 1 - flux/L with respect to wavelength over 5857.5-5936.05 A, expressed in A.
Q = 6.2 A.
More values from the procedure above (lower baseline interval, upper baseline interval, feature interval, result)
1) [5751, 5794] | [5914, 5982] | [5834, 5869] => -0.5 A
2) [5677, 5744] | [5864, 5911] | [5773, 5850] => -4.7 A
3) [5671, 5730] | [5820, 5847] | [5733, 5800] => 1.2 A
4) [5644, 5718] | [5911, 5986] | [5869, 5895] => 2.4 A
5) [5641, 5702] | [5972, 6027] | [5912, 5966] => 0.2 A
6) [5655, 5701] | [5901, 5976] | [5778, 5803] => 0.1 A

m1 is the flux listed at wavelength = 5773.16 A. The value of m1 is 16.22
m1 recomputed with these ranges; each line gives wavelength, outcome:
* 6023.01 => 15.84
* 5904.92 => 16.65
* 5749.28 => 16.69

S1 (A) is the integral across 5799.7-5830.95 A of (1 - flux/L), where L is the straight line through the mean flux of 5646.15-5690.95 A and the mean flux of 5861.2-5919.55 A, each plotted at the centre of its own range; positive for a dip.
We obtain -2.9 A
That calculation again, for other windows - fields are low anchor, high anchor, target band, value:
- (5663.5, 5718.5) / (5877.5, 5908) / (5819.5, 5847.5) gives -3.68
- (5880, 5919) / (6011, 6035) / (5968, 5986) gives -0.92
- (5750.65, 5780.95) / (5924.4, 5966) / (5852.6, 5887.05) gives 1.15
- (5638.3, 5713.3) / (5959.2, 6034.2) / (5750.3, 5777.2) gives -0.48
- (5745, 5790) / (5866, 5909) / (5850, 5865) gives -0.76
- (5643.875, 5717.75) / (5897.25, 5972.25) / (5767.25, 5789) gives 0.17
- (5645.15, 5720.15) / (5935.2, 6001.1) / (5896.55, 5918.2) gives 1.22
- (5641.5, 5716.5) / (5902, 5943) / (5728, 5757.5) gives -1.06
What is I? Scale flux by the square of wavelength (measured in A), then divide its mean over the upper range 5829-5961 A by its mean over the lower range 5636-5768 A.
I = 1.0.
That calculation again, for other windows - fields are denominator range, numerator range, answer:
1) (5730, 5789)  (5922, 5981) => 1.06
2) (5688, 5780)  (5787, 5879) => 1.03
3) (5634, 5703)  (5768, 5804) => 1.05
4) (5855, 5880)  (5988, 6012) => 1.07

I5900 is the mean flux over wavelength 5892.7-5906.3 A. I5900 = 14.3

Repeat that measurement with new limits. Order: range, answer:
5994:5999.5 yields 17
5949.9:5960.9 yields 16.4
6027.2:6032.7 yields 17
